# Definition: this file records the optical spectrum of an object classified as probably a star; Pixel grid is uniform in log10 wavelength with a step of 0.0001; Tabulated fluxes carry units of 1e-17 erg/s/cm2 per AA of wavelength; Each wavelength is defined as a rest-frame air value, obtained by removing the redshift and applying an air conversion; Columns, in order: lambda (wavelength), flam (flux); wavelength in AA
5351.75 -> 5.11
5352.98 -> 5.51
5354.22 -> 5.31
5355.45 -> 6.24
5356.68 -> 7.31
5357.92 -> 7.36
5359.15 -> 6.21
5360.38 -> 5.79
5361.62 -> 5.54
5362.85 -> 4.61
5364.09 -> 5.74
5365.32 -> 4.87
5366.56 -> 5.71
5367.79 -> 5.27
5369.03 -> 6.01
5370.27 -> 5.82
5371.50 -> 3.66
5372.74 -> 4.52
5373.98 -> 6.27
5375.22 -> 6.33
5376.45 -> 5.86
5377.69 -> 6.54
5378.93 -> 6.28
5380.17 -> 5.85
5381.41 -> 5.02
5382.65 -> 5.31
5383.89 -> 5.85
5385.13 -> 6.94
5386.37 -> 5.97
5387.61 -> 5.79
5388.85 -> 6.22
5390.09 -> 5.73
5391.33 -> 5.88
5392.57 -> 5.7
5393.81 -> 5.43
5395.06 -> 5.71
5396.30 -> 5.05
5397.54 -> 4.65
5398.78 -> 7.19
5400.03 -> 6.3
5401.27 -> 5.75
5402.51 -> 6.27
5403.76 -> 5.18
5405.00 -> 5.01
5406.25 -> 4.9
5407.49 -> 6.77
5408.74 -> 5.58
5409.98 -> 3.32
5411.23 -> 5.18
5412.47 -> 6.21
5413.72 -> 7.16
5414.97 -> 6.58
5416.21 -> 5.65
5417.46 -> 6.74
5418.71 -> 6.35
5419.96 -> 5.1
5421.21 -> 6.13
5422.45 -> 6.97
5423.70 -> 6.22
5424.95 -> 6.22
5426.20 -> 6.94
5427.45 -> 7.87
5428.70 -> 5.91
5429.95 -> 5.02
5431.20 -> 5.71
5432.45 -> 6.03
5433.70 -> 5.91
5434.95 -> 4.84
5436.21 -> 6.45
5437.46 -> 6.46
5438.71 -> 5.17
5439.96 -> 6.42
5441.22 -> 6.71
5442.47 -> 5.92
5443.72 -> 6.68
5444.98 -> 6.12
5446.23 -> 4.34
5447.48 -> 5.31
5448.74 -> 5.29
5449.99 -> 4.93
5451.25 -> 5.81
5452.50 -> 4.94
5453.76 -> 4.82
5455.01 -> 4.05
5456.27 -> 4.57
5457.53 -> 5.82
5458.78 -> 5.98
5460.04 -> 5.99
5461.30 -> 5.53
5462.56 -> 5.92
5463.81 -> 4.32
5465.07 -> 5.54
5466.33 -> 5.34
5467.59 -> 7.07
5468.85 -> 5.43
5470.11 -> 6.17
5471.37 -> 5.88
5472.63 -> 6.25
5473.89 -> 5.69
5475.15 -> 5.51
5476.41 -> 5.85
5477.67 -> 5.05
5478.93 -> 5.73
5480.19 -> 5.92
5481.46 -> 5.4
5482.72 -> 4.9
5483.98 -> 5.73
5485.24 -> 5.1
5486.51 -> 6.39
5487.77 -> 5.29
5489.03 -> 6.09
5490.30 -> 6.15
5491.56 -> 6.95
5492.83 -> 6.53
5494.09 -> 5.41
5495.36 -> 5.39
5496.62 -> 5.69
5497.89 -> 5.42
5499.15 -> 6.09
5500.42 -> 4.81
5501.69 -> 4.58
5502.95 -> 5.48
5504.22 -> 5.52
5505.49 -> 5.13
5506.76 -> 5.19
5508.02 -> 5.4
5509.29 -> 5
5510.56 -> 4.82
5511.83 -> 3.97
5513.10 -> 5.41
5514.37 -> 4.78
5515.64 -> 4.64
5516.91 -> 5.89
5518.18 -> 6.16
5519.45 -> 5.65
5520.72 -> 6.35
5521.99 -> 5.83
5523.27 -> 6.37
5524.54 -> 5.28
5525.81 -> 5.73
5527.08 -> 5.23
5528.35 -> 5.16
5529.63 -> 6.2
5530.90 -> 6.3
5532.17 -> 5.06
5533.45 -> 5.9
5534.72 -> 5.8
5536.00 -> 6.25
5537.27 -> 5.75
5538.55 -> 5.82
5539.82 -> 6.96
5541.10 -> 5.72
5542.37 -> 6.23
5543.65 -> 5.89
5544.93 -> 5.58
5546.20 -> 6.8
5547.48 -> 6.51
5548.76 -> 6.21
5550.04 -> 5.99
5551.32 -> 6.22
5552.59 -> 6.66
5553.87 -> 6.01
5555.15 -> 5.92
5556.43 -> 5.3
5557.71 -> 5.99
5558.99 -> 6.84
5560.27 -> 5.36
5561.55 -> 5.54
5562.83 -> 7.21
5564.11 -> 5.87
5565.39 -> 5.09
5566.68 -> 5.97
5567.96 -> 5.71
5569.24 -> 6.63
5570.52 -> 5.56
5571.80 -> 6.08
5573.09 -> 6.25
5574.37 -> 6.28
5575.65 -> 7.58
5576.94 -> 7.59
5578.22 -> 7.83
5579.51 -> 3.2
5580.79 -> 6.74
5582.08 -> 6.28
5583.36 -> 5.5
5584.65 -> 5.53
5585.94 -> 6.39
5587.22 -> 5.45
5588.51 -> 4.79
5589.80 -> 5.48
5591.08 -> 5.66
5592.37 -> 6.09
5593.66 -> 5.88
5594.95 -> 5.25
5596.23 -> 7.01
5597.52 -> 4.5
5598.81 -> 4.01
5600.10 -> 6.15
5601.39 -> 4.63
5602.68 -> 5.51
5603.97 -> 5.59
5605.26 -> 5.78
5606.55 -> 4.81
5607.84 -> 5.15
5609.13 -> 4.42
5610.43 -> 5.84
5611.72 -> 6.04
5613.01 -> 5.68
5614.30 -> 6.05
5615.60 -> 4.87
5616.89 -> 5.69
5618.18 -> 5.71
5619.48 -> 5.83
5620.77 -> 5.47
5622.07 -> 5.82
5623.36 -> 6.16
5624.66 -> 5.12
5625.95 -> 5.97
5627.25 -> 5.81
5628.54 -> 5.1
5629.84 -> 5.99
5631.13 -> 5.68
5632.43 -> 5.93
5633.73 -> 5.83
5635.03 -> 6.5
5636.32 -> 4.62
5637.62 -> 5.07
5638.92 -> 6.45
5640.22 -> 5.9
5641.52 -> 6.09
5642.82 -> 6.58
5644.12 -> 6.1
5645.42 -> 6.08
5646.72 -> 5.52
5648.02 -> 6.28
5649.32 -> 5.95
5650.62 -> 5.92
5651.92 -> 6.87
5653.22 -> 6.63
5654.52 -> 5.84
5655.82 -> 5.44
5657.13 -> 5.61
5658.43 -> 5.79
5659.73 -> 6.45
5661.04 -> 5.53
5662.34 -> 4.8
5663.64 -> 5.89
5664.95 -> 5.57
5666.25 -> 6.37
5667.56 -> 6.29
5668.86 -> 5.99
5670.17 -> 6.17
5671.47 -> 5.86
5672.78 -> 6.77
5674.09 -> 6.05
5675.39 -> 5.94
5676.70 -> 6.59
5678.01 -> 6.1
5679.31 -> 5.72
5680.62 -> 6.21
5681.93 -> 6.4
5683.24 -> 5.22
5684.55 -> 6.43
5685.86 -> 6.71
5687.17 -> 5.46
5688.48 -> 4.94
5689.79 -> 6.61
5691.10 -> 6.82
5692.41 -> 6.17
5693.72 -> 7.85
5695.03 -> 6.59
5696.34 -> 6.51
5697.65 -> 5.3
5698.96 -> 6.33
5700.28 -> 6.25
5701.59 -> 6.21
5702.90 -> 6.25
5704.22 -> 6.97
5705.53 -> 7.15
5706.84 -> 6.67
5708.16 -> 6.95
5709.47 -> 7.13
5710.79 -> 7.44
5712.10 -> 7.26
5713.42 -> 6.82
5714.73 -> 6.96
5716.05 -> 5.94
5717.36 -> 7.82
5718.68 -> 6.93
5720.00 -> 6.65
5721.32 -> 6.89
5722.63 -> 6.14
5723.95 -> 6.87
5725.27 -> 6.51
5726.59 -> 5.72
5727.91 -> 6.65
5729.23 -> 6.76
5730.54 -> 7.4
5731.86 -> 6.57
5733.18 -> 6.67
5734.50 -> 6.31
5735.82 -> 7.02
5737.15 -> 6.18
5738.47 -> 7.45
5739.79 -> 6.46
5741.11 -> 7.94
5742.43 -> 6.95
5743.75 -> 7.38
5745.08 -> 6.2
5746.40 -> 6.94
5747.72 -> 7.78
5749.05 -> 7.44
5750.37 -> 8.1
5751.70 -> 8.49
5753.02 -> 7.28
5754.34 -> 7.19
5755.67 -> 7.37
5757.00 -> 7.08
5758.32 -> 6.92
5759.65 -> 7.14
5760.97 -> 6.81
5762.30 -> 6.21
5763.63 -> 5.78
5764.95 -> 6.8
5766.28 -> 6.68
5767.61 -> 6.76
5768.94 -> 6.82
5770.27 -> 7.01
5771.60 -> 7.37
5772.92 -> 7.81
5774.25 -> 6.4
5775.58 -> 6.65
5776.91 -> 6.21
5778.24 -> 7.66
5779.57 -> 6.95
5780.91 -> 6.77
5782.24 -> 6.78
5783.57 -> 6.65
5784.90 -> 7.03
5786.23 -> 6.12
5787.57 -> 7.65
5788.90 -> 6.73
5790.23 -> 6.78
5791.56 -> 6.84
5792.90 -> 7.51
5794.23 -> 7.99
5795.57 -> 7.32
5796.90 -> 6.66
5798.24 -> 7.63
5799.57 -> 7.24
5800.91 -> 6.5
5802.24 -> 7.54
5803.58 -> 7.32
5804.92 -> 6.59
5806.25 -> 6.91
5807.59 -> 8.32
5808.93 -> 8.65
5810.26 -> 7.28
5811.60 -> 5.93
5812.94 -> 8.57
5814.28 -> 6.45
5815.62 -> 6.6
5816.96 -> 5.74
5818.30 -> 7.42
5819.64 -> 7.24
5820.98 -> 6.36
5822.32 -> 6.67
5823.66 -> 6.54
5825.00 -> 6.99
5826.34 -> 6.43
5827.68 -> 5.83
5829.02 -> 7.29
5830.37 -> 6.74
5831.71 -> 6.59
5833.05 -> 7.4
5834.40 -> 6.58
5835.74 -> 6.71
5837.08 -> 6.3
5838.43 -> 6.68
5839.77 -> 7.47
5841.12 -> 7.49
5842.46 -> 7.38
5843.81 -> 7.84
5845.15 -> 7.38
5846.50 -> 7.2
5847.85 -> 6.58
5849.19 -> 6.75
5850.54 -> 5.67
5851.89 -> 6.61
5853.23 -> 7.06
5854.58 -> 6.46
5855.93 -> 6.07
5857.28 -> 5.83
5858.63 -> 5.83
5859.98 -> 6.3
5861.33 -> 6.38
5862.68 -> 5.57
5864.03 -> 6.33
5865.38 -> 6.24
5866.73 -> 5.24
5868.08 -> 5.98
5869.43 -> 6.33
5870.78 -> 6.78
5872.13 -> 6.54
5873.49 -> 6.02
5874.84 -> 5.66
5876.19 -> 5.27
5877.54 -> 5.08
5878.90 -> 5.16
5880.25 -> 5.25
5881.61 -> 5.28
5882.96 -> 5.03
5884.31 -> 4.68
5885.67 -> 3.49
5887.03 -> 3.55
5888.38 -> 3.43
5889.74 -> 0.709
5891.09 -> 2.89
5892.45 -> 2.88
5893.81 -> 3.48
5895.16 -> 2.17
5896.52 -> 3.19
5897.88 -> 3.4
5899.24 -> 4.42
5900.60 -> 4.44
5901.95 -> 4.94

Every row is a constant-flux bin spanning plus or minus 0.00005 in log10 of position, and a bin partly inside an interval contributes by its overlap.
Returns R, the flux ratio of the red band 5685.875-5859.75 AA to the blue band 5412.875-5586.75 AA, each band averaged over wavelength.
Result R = 1.18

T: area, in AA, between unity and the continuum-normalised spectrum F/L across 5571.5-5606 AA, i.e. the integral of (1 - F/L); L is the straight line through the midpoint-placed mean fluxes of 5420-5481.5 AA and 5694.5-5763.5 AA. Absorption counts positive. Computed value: 2.7 AA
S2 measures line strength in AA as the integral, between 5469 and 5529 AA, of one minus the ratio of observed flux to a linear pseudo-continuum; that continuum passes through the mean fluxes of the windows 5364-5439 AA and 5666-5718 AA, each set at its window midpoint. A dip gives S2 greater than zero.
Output 4.7 AA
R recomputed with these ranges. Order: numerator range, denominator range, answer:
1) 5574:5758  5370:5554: 1.08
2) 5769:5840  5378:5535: 1.22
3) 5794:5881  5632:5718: 1.07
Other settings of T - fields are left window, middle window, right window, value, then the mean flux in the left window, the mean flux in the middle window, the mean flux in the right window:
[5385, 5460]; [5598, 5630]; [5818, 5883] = 3.1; 5.79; 5.47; 6.41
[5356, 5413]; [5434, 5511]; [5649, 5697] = 3.3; 5.71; 5.58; 6.11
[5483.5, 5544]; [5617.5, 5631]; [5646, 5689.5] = 0.4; 5.63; 5.7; 5.98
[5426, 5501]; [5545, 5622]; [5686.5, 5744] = 4.2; 5.7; 5.83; 6.68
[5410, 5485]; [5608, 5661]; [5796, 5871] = 3.7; 5.77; 5.81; 6.76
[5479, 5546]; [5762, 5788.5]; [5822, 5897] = -5.0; 5.63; 6.81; 5.77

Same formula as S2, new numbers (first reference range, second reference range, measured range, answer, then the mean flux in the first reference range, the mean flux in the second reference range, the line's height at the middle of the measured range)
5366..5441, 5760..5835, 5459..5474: 0.6 AA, 5.85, 6.93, 6.03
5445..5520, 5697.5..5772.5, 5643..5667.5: 1.8 AA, 5.46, 6.88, 6.43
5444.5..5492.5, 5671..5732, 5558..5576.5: -0.6 AA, 5.56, 6.5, 5.96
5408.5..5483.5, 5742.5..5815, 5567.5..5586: 0.2 AA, 5.75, 7.09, 6.28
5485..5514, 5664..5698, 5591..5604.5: 0.9 AA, 5.47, 6.18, 5.86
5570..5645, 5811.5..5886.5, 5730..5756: -4.6 AA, 5.74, 6.34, 6.08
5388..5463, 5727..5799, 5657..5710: 3.9 AA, 5.78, 7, 6.71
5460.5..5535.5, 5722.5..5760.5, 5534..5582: -1.6 AA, 5.58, 7.01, 5.94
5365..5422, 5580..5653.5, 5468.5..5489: 0.2 AA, 5.74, 5.71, 5.73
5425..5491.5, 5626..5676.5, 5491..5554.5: 0.8 AA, 5.71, 5.93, 5.79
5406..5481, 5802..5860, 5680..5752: -2.0 AA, 5.77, 6.85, 6.53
